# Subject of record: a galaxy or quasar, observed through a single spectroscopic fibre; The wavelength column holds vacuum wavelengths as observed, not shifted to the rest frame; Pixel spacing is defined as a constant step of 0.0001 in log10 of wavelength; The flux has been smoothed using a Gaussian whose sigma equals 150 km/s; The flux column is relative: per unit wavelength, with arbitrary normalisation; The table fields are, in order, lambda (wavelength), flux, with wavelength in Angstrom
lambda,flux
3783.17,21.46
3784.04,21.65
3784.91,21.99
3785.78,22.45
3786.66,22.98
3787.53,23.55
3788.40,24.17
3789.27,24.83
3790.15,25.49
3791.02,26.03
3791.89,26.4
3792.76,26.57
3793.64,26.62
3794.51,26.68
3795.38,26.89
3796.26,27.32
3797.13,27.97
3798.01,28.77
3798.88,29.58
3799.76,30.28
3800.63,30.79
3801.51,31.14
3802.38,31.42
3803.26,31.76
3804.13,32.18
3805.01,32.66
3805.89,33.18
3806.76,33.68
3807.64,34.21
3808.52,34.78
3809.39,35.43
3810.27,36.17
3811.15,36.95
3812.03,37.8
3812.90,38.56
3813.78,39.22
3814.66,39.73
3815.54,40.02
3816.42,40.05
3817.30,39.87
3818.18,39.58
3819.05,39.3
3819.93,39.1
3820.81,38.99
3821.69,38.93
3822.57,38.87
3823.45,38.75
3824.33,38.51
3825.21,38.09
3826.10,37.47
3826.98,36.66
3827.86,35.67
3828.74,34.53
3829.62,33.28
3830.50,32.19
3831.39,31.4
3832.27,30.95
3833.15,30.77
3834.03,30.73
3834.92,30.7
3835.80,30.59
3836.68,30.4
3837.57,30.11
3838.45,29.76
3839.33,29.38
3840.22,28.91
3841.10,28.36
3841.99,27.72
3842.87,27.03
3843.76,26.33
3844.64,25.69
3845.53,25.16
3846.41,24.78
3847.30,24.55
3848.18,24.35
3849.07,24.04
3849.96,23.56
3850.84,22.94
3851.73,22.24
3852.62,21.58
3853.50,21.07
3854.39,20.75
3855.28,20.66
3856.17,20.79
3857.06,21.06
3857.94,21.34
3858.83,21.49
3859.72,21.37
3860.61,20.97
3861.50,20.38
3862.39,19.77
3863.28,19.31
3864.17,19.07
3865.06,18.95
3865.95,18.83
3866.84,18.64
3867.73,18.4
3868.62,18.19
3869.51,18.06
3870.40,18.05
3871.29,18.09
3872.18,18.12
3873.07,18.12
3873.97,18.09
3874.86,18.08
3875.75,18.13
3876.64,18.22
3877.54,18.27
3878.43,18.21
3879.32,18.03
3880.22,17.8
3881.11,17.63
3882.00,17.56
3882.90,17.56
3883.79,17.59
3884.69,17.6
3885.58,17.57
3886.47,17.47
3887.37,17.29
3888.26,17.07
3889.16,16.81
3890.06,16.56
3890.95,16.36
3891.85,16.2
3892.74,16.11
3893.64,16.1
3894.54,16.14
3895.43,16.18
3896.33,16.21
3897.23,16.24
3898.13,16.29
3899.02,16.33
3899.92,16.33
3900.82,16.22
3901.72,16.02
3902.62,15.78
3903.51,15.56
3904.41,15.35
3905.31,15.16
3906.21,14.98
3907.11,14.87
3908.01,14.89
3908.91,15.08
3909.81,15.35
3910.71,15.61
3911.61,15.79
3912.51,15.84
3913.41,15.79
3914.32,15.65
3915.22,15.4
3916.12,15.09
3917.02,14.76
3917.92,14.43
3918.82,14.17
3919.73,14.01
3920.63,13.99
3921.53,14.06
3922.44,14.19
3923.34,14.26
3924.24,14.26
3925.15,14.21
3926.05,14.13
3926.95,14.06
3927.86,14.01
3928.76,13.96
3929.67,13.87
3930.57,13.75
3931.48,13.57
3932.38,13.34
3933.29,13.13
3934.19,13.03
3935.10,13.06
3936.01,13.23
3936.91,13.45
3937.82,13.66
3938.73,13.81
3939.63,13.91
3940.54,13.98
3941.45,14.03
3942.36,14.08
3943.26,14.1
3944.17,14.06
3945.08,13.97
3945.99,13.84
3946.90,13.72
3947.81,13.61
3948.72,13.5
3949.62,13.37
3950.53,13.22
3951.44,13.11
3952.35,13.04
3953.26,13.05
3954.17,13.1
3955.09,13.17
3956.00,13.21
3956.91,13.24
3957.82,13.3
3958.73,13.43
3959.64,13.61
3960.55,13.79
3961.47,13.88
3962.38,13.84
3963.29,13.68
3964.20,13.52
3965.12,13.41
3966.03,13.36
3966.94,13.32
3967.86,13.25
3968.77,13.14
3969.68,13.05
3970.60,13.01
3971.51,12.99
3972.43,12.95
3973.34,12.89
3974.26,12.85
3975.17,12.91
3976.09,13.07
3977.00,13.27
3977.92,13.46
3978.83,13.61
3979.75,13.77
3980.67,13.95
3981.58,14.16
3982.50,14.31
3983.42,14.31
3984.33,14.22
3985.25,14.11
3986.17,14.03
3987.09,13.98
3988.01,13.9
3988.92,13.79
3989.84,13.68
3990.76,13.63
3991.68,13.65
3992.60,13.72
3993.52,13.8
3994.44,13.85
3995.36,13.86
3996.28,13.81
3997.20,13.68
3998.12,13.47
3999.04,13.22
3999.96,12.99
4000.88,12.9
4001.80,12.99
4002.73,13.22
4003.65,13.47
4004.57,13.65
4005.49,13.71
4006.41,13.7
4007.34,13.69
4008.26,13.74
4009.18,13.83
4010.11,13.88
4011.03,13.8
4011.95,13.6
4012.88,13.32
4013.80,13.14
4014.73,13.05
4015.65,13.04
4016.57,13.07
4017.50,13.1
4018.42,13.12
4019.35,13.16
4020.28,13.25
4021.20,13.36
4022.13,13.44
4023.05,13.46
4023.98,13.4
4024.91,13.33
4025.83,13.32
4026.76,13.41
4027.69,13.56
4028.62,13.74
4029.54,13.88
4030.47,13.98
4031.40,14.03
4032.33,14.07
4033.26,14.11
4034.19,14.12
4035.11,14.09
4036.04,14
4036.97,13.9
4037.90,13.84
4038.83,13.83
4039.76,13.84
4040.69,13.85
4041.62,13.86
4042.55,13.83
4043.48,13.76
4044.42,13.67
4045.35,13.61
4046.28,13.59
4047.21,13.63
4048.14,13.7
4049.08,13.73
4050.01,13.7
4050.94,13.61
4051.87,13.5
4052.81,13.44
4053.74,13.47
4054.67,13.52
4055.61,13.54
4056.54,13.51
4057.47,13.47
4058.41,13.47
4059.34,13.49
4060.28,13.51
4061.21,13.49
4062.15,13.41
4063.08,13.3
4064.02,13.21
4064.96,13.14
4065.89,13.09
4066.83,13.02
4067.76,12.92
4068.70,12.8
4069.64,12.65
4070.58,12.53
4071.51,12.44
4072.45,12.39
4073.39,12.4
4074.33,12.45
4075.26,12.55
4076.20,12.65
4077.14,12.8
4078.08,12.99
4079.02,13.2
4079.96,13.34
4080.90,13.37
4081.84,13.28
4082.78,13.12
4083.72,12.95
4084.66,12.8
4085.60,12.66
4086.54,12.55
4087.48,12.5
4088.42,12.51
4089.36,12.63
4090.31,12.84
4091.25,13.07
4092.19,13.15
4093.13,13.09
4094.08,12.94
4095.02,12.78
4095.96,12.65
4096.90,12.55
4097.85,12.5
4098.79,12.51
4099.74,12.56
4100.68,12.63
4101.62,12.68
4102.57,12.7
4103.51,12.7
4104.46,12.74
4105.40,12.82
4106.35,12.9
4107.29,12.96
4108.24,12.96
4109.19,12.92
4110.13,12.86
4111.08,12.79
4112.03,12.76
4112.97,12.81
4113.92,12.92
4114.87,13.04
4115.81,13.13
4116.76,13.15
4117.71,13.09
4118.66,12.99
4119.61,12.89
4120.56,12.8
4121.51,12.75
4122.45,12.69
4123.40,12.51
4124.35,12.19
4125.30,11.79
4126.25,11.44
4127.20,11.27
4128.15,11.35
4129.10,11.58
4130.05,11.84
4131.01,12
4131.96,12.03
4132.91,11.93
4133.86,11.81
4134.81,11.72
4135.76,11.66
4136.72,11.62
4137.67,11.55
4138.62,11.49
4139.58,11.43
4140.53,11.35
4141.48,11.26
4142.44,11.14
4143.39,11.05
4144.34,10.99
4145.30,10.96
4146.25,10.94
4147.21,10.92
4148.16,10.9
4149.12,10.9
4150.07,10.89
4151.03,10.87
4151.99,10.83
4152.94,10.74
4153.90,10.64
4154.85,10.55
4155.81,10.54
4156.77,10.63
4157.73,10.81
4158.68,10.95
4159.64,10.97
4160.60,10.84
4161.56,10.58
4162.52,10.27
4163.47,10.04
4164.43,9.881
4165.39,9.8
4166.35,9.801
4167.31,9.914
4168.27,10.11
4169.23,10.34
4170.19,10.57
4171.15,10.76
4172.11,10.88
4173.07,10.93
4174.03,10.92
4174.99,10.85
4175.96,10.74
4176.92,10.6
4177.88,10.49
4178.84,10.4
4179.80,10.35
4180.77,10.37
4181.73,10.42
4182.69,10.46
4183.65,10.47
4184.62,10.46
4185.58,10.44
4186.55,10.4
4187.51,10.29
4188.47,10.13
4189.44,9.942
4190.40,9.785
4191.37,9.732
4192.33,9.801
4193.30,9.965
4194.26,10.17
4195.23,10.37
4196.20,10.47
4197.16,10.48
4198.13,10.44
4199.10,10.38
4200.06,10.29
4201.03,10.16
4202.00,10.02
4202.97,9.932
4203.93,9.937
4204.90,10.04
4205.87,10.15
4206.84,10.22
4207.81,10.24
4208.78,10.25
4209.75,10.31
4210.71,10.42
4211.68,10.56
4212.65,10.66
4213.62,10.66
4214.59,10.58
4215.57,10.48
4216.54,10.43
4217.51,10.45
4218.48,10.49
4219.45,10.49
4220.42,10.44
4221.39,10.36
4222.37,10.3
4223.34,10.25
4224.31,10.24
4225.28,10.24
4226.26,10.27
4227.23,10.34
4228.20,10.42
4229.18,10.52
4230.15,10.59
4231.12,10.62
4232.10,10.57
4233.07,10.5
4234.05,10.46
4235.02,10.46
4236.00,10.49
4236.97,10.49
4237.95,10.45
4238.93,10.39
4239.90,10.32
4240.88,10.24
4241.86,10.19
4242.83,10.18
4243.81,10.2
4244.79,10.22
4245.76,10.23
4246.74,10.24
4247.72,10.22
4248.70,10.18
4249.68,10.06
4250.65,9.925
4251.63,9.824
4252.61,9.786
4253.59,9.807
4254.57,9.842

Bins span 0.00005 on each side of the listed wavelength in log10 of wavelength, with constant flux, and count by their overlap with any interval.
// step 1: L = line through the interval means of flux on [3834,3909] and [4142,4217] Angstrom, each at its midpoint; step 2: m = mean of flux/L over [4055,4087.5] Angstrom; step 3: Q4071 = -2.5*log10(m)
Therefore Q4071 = 0.07 mag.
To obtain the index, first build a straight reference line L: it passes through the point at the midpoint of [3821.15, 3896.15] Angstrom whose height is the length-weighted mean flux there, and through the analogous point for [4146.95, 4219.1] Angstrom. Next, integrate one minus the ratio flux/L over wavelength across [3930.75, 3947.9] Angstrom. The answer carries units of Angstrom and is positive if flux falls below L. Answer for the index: 5.5 Angstrom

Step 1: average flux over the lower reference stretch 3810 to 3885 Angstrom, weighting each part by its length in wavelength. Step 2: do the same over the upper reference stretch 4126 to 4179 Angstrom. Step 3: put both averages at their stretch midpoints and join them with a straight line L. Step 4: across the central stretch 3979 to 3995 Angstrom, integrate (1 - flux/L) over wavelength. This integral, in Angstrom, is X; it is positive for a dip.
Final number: 4.6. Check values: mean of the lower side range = 26.7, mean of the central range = 13.9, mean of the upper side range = 10.9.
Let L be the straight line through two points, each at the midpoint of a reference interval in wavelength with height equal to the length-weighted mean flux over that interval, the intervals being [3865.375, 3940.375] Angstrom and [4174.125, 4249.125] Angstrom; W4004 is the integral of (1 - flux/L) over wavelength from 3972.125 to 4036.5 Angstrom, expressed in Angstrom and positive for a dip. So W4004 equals 2.09 Angstrom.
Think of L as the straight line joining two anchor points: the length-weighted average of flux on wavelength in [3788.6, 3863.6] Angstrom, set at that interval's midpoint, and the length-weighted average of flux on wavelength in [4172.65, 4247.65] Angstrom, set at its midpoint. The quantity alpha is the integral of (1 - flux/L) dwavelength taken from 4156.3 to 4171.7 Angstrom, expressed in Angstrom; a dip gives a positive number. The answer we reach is 2.8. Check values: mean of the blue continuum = 30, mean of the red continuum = 10.4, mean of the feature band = 10.4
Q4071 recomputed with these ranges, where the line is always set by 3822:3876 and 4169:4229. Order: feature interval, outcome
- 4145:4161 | 0.14 mag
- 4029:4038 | 0.24 mag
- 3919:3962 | 0.49 mag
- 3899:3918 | 0.43 mag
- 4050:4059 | 0.22 mag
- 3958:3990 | 0.43 mag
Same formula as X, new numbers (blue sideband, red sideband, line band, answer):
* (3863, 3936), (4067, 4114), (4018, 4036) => 0.3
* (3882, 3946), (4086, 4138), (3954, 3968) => 1.0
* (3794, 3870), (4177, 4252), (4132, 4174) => 7.9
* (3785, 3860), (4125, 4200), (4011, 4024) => 3.9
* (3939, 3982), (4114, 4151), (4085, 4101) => -0.7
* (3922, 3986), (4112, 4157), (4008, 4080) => -4.3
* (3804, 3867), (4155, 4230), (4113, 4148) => 4.7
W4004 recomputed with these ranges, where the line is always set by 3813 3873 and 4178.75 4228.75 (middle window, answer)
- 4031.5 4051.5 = 4.8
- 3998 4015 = 5.5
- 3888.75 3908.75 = 7.4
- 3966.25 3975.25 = 3.6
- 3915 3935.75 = 8.6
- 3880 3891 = 3.6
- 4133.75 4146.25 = 1.9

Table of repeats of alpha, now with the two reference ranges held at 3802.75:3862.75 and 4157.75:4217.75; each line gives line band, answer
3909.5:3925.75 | 6.9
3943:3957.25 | 6.3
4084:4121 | 5.8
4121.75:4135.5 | 1.9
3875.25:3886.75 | 4.2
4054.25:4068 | 3.3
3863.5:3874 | 3.7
